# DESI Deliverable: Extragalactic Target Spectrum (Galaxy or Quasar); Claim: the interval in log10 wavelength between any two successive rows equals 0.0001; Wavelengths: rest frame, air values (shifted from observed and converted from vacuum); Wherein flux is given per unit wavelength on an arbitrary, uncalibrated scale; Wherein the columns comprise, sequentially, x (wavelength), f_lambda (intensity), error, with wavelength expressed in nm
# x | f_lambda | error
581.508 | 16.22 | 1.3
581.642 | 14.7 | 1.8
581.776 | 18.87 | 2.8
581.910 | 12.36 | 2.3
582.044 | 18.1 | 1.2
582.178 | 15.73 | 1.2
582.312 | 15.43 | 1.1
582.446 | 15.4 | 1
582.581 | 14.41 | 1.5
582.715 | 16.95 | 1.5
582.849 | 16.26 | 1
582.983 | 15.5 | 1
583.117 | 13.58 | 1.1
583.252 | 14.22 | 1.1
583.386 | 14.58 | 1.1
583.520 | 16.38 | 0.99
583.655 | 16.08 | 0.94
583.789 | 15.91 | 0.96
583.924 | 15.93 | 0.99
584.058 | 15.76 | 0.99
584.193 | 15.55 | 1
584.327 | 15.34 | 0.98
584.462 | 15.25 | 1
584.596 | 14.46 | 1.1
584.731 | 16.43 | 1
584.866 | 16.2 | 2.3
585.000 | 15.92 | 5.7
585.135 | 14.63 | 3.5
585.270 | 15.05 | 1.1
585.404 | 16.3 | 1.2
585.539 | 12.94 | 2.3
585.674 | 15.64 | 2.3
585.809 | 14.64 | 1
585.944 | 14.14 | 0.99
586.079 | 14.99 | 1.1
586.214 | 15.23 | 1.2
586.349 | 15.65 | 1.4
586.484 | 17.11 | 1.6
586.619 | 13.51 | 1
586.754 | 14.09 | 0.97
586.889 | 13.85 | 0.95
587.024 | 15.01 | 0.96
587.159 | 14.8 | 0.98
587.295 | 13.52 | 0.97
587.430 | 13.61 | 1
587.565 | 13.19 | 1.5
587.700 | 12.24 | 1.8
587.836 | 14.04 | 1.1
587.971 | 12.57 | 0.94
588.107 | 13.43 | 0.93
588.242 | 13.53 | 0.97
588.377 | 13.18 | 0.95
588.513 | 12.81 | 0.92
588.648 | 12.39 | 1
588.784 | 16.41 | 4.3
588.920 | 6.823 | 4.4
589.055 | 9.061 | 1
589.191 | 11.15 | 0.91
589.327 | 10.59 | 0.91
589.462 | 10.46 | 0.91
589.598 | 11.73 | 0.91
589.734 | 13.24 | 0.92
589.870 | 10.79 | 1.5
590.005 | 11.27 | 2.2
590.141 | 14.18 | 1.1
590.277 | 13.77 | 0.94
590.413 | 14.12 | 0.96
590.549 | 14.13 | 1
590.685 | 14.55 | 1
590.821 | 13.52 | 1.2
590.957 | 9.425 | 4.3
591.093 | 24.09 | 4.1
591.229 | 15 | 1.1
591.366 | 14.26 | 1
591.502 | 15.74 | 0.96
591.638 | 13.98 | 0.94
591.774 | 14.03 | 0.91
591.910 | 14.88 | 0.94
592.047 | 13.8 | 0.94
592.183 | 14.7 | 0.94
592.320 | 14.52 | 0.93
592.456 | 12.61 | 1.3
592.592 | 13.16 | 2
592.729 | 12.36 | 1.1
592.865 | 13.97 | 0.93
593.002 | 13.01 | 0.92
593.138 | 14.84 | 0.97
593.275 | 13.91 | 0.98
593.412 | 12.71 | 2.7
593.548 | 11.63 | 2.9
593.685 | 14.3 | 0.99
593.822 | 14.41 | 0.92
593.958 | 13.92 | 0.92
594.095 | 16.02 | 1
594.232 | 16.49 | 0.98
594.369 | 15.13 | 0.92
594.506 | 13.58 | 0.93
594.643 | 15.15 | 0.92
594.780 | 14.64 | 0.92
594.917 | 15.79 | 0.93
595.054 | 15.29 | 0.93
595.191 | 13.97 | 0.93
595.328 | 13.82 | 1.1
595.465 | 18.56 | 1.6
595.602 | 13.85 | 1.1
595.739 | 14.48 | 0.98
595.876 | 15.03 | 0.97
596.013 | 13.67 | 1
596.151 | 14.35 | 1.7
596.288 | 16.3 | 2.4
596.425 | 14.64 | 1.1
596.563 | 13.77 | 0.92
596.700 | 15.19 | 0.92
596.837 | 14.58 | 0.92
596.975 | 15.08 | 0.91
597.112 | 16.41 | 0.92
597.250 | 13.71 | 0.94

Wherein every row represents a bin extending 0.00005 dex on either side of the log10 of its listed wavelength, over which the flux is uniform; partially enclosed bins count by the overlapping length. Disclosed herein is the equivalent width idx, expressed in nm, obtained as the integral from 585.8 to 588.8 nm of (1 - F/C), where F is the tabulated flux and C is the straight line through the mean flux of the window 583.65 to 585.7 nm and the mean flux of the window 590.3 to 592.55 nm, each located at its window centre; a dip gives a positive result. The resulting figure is 0.21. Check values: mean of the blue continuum 15.4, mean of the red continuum 14.6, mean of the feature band 14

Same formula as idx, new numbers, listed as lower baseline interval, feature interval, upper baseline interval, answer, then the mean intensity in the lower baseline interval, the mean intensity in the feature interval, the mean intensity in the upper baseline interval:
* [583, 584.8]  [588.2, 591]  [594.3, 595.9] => 0.53 nm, 15.3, 12.3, 14.9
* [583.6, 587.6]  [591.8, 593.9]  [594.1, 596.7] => 0.18 nm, 15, 13.7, 14.9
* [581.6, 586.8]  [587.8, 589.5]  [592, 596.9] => 0.33 nm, 15.4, 12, 14.4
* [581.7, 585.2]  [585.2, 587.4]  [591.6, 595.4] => 0.06 nm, 15.6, 14.8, 14.2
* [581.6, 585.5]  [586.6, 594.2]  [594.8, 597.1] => 0.87 nm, 15.5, 13.5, 14.9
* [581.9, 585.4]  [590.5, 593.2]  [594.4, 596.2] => 0.12 nm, 15.5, 14.3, 14.8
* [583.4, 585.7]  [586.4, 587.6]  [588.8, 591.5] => 0.00 nm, 15.5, 14.4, 12.9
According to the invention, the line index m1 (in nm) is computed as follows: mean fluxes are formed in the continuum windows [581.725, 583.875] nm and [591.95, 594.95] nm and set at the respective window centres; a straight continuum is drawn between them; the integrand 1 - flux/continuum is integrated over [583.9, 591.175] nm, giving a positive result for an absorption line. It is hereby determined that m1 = 0.50 nm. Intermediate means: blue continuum 15.6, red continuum 14.1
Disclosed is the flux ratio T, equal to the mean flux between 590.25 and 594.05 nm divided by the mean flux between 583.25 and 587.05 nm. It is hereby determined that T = 0.93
